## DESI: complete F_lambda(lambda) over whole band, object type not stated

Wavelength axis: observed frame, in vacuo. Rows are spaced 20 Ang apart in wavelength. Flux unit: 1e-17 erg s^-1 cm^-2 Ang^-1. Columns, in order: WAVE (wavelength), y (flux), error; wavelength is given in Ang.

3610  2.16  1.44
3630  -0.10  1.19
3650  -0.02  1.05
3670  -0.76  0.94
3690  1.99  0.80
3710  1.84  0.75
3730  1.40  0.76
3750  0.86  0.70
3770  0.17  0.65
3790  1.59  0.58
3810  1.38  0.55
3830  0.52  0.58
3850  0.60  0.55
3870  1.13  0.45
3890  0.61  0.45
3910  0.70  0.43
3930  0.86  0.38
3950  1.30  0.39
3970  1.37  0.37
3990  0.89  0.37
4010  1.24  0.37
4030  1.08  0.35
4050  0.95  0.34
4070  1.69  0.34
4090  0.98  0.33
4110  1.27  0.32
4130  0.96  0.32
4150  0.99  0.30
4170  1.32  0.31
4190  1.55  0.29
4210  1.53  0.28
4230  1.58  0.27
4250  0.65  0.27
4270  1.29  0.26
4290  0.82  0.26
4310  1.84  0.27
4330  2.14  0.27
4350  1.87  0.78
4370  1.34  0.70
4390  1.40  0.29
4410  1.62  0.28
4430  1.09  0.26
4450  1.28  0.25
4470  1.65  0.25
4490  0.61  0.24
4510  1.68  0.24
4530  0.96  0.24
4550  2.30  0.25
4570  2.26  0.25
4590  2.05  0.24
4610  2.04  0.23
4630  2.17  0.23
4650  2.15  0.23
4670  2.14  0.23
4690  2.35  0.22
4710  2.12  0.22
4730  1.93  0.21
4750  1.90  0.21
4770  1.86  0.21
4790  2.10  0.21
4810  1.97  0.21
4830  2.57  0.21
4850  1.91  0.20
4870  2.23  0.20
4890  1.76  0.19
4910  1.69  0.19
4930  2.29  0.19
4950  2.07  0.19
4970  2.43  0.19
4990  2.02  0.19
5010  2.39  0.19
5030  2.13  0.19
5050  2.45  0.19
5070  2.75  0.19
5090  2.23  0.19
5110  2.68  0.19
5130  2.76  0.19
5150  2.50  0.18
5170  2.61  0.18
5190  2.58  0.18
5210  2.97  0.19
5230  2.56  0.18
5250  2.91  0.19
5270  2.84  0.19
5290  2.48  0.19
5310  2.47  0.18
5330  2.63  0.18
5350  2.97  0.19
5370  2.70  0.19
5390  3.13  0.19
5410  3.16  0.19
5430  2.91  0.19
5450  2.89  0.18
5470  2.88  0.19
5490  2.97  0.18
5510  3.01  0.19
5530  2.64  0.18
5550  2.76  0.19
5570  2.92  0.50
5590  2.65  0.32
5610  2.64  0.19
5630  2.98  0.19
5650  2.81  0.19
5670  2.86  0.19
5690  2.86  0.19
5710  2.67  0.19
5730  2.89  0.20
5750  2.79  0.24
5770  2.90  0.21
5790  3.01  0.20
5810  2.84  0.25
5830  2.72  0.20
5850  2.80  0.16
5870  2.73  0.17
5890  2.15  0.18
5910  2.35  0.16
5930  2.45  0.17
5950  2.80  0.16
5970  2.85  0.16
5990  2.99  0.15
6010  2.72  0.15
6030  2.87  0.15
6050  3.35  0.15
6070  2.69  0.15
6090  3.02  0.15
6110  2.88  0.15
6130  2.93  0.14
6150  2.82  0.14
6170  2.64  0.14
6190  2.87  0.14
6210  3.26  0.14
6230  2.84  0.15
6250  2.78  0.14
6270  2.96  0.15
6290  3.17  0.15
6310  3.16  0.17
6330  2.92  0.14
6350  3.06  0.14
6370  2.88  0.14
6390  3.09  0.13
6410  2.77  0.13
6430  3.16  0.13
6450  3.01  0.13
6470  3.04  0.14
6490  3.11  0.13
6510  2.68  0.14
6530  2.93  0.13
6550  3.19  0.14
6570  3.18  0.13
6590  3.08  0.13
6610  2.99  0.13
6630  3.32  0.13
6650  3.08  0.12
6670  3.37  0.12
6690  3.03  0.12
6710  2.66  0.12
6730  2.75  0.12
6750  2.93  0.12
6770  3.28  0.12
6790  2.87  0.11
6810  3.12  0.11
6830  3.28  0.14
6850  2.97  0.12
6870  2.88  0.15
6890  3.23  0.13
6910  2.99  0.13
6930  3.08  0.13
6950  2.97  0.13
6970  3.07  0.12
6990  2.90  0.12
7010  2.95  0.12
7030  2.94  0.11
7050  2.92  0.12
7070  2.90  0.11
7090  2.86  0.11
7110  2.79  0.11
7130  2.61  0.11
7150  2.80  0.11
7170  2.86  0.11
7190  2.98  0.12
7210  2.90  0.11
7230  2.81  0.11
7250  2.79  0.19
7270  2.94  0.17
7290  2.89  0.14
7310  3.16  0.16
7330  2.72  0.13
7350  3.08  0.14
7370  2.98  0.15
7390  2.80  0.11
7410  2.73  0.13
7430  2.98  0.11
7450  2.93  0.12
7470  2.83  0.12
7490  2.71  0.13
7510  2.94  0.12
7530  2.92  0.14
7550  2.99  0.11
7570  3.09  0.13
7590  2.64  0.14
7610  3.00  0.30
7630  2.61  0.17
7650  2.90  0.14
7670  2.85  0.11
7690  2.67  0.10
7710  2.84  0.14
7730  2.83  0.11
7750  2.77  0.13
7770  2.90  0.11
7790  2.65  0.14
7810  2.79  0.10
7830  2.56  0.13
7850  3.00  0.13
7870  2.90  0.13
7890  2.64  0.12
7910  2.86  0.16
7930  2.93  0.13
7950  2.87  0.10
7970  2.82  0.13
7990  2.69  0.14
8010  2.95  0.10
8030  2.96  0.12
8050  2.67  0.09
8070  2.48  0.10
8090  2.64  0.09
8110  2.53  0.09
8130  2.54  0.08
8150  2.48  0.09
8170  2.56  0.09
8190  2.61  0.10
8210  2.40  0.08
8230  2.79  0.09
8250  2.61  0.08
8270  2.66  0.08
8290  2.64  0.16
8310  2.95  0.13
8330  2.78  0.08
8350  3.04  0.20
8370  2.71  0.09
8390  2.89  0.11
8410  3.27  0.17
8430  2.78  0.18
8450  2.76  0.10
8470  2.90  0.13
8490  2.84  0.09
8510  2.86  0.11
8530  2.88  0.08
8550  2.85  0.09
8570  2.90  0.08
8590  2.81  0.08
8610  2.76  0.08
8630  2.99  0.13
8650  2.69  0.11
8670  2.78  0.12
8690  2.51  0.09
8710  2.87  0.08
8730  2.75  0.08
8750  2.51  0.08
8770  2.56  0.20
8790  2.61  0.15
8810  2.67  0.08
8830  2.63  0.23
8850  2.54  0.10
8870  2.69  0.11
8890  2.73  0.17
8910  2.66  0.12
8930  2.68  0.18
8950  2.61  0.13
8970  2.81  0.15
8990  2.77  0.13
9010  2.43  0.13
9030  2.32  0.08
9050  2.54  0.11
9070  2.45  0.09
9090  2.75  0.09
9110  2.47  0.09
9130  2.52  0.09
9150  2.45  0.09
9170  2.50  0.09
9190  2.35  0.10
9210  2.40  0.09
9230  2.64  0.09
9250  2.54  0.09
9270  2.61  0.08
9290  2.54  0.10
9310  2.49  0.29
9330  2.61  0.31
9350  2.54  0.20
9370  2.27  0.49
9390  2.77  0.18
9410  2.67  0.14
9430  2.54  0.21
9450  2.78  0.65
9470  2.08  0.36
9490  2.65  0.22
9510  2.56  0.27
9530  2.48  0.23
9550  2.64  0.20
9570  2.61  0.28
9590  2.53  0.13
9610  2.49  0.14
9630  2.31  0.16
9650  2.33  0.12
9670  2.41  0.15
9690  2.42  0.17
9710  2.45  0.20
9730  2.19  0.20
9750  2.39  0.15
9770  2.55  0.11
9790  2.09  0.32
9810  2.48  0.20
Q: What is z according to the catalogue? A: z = 0.140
